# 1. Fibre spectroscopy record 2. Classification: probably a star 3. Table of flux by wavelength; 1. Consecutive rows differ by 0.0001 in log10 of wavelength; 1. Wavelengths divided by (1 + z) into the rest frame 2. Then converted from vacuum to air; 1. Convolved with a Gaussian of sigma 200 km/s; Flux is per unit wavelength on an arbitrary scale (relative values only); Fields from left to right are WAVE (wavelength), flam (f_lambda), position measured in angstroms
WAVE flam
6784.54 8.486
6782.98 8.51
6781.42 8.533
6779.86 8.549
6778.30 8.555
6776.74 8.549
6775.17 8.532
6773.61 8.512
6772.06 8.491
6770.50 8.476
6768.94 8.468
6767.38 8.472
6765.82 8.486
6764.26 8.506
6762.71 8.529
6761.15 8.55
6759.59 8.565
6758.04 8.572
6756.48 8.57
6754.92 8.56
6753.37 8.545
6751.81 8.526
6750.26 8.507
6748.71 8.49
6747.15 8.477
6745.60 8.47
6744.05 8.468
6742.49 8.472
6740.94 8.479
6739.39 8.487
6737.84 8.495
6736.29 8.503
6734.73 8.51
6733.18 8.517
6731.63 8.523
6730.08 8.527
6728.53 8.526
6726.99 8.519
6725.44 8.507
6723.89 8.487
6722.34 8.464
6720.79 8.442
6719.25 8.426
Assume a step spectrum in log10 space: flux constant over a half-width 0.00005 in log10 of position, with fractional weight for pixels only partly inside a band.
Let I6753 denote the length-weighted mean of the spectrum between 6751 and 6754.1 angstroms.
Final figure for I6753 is 8.53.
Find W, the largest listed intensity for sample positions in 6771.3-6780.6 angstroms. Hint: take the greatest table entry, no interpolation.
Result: 8.555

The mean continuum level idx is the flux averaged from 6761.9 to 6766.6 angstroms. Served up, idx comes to 8.51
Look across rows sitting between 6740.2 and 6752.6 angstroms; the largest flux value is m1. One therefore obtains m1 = 8.526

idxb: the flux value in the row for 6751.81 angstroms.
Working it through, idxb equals 8.526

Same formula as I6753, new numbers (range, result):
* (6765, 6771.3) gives 8.47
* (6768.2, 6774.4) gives 8.5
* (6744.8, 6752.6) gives 8.5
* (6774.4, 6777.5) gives 8.51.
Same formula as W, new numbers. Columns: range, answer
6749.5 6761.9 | 8.572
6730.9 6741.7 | 8.523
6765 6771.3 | 8.486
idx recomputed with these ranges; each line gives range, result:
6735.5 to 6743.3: 8.48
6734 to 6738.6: 8.49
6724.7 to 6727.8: 8.53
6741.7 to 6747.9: 8.47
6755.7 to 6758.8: 8.55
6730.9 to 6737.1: 8.5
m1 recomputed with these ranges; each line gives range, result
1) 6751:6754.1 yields 8.545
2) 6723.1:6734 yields 8.527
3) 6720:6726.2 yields 8.507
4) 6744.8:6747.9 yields 8.477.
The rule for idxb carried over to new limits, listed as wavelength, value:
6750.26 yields 8.507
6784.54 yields 8.486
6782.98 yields 8.51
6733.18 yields 8.517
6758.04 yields 8.572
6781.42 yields 8.533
